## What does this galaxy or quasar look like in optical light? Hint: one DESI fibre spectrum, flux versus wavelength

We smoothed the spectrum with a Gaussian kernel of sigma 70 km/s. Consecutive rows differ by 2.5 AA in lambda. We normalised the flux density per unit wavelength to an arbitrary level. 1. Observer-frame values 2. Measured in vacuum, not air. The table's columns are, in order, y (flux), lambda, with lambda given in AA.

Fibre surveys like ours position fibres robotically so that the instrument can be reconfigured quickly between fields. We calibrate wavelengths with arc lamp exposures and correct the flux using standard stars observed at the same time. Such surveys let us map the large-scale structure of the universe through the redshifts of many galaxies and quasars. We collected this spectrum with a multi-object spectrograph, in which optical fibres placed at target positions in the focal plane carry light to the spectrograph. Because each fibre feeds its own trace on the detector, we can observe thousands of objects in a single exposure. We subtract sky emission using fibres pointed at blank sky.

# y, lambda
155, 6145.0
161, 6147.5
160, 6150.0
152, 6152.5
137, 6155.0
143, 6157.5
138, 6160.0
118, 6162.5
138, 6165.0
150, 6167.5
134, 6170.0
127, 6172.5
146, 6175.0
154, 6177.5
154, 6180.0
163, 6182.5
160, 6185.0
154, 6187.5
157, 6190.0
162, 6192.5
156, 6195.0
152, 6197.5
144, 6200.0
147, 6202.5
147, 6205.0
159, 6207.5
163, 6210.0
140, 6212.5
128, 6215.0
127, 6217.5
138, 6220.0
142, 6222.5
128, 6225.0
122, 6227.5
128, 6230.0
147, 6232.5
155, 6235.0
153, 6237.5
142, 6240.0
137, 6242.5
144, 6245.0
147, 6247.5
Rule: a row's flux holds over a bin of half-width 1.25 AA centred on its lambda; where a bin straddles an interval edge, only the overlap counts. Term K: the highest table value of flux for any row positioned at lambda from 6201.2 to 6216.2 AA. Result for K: 163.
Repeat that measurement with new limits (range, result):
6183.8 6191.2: 160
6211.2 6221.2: 140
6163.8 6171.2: 150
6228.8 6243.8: 155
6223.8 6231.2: 128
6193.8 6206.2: 156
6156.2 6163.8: 143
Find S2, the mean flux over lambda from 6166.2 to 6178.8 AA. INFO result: 142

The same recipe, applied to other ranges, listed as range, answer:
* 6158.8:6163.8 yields 128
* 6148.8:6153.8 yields 156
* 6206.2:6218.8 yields 143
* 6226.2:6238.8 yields 141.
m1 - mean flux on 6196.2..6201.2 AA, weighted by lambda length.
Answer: 148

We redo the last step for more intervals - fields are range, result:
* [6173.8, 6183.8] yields 154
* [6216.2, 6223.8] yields 136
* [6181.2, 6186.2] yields 161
